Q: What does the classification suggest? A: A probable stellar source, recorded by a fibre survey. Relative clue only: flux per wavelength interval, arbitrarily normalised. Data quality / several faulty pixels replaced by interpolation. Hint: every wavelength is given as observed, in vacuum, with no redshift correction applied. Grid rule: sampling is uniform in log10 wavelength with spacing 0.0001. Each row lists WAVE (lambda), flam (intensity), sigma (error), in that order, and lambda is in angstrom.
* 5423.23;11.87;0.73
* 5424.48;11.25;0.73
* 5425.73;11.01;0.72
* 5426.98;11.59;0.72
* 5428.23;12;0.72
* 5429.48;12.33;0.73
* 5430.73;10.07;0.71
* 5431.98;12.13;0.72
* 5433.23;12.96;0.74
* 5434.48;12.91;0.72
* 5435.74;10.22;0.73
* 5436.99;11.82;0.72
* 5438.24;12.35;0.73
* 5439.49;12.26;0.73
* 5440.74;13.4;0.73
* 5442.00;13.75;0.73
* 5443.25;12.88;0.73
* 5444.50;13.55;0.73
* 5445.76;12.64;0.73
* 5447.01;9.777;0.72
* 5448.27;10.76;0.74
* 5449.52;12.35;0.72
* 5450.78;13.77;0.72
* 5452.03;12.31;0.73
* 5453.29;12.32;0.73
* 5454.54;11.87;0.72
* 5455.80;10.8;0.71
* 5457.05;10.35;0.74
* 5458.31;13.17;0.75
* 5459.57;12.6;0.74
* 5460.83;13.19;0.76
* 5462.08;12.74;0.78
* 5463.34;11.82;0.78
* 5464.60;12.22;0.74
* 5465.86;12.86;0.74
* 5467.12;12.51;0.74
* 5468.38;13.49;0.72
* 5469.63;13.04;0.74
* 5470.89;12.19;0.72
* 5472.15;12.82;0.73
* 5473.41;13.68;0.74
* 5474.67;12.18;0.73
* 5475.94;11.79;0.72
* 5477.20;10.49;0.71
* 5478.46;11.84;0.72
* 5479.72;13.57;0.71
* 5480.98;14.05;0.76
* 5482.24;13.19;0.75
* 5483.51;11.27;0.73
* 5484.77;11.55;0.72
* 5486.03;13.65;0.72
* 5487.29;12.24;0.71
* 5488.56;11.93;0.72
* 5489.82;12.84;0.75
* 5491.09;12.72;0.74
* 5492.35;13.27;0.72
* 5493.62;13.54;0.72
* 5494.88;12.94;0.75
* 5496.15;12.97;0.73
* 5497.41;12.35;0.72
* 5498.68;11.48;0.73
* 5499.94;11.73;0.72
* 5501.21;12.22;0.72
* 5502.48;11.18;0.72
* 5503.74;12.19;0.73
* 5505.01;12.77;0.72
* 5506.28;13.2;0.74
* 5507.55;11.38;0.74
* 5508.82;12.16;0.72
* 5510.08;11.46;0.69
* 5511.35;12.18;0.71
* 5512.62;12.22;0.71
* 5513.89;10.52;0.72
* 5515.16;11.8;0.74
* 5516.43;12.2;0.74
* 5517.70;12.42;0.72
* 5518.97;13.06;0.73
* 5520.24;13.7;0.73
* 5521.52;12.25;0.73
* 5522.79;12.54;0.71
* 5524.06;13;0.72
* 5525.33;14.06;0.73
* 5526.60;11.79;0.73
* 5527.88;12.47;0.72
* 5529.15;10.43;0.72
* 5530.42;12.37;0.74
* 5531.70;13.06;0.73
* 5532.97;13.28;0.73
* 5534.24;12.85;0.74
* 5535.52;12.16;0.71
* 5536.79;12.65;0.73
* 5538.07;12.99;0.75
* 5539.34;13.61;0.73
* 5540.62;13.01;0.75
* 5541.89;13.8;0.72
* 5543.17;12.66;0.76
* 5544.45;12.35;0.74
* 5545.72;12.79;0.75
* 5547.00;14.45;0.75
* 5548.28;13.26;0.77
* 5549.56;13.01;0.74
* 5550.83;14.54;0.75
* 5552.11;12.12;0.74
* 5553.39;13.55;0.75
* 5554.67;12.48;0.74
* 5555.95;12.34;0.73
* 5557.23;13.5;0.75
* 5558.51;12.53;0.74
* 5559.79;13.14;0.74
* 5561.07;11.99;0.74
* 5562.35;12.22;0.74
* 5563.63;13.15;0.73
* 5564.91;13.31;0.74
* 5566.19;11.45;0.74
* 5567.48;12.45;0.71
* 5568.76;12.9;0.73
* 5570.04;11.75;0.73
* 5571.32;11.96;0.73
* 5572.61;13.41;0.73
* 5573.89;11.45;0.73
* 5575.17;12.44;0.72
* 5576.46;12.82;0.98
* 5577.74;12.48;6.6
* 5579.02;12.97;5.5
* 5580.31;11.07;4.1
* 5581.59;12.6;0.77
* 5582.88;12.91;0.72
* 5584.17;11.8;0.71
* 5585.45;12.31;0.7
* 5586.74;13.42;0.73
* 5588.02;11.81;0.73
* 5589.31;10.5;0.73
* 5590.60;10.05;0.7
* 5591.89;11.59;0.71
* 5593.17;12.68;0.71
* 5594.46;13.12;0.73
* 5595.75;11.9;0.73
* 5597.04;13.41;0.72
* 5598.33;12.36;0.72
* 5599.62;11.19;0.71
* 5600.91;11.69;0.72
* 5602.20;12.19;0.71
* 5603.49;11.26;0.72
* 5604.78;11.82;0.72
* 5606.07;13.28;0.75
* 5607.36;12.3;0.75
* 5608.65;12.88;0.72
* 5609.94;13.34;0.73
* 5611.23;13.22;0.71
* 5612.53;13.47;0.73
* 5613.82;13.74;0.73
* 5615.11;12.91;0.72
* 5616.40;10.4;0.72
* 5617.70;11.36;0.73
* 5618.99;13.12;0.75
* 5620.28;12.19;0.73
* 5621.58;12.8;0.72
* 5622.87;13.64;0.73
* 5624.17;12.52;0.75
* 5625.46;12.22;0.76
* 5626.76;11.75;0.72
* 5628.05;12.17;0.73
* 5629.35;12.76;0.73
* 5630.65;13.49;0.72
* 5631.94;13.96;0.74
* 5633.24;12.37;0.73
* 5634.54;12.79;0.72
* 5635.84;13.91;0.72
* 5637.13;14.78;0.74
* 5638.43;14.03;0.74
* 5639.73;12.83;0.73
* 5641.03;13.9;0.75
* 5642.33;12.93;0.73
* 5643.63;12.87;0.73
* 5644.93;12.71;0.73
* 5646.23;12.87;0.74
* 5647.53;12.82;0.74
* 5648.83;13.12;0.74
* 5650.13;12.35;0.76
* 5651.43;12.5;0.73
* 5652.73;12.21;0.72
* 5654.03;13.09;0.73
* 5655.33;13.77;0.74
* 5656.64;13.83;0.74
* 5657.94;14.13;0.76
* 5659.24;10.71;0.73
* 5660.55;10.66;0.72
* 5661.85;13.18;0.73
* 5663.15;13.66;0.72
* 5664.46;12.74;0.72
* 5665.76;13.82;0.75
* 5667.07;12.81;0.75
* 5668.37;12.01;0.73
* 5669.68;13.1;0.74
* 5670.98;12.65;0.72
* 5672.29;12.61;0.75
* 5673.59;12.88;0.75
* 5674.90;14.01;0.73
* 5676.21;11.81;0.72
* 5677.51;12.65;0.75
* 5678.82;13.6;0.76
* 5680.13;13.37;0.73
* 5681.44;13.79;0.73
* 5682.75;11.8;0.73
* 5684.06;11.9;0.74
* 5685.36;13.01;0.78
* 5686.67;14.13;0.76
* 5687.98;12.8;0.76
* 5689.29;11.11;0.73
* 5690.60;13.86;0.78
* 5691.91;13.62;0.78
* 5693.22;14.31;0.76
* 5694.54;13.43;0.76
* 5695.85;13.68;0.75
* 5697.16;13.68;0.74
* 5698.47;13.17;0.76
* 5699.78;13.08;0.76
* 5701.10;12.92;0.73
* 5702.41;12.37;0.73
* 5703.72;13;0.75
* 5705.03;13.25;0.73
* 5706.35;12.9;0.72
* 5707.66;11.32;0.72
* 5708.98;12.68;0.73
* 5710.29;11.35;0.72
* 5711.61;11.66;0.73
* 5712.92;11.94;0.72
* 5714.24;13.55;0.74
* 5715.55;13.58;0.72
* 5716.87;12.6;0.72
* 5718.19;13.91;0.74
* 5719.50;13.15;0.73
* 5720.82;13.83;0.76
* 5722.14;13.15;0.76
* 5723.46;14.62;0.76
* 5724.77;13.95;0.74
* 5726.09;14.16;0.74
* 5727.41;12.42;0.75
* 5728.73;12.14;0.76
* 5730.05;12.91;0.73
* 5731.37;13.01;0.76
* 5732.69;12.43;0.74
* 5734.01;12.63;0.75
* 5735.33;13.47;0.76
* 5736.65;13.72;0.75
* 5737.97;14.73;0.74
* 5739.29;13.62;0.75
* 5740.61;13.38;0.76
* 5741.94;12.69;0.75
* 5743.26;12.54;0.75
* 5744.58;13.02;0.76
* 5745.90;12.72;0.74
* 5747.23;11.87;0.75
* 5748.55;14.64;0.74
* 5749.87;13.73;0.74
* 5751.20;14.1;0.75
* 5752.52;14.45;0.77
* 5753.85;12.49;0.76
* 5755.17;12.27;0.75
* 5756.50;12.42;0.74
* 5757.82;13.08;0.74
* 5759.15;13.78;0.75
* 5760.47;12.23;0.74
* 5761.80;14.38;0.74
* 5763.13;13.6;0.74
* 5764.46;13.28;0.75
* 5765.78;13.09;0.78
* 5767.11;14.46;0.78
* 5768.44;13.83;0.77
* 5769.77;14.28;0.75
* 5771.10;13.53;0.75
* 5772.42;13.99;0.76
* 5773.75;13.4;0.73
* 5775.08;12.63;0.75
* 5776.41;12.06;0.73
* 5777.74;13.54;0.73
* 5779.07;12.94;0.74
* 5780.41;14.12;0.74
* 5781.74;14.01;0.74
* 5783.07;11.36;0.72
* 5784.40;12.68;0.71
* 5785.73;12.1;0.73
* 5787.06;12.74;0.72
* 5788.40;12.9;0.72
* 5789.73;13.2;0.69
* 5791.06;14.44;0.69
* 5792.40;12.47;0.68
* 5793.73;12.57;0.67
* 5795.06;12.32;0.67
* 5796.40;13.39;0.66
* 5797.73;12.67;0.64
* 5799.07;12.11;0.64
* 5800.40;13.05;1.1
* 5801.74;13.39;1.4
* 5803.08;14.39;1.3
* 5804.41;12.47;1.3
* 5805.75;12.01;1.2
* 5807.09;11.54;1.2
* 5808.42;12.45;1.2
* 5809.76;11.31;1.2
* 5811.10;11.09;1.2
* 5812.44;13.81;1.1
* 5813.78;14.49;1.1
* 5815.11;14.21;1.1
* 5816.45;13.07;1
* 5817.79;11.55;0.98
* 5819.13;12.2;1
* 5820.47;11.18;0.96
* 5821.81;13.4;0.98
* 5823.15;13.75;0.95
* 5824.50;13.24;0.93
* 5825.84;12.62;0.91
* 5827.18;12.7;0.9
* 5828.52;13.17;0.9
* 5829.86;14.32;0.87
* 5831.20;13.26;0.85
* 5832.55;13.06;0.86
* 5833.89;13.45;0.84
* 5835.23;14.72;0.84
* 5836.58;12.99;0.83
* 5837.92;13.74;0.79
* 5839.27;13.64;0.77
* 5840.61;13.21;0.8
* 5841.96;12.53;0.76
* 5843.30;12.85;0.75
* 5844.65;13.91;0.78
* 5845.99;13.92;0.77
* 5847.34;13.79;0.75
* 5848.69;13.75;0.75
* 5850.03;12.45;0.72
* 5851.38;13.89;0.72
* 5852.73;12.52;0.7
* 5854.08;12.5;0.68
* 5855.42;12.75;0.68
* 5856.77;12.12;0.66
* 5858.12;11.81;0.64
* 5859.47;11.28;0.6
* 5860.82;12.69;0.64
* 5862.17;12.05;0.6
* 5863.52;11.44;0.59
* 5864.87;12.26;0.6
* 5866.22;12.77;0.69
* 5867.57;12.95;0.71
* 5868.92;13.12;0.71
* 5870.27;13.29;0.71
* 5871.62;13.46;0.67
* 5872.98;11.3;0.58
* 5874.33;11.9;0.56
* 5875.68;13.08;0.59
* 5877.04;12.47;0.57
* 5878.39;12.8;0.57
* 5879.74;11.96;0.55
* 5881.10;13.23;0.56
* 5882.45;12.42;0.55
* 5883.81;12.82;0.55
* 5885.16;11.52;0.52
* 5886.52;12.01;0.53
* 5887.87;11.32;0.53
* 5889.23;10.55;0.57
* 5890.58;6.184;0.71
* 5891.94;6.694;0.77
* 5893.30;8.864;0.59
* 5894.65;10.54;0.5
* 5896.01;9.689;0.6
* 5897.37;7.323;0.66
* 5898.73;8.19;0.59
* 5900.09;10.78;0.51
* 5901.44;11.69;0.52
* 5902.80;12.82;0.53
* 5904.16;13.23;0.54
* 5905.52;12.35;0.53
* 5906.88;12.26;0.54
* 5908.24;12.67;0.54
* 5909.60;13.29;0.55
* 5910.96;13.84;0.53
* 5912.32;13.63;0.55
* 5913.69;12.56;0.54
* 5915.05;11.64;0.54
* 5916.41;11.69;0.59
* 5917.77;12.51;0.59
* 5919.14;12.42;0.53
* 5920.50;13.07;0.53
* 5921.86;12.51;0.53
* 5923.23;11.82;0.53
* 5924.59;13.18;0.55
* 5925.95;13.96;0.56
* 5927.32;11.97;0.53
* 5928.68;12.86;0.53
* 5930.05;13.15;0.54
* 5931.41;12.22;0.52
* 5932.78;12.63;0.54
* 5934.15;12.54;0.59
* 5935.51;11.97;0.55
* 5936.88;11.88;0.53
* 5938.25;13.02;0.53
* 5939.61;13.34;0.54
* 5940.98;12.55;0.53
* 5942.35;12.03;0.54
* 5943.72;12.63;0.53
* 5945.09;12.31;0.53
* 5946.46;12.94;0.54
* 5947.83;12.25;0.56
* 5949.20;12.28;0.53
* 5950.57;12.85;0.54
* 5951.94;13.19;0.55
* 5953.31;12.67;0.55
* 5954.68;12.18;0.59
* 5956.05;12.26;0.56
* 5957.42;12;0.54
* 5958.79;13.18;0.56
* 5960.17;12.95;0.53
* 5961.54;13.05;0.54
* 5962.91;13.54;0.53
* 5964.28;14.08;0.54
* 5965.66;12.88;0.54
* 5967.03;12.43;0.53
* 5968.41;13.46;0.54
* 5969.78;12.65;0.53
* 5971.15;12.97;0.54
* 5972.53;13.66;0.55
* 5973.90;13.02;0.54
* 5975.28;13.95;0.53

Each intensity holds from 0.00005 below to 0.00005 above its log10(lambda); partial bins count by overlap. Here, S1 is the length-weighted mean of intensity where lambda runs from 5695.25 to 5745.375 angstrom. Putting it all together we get 13.1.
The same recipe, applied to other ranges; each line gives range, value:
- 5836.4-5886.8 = 12.7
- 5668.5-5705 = 13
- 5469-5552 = 12.6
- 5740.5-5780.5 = 13.3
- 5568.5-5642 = 12.5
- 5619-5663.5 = 12.9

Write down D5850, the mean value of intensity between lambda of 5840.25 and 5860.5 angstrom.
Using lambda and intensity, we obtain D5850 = 12.9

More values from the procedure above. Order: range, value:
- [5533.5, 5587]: 12.7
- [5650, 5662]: 12.6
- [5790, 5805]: 13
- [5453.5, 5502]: 12.4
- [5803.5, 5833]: 12.8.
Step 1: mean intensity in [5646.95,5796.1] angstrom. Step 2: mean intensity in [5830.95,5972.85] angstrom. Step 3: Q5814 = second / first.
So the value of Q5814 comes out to 0.95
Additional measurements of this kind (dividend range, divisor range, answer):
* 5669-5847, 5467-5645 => 1.04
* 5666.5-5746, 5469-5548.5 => 1.04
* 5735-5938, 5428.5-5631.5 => 1.02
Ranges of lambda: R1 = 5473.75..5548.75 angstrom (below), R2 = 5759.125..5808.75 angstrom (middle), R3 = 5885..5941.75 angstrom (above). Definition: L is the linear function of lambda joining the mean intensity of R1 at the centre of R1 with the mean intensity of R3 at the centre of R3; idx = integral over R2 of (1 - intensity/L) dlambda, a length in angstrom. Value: -4.5 angstrom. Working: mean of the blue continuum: 12.5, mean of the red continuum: 11.7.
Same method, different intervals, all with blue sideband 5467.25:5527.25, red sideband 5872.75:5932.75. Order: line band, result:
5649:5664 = -0.7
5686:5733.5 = -3.7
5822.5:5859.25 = -4.1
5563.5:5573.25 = -0.1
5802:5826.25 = -1.6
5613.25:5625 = -0.3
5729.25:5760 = -3.0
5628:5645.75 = -1.6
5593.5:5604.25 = 0.1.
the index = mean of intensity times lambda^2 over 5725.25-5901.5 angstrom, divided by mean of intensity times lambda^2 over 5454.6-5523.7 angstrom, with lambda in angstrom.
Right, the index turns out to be 1.15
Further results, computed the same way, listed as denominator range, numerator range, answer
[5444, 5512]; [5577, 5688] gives 1.09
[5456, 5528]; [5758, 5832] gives 1.17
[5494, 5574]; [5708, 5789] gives 1.13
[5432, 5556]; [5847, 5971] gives 1.13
